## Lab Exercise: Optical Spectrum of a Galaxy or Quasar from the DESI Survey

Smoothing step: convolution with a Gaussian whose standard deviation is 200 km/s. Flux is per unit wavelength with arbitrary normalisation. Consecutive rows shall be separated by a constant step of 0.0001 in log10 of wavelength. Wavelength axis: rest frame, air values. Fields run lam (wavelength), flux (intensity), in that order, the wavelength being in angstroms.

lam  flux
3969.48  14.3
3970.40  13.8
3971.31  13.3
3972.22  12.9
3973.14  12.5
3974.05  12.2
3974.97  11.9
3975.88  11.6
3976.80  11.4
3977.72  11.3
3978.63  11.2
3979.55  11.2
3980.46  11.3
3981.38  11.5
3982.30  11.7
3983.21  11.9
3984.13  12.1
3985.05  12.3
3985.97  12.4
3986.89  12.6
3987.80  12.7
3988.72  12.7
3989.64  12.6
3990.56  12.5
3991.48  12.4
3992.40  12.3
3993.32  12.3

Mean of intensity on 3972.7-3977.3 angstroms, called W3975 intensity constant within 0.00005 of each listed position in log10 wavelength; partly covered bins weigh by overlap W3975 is 11.9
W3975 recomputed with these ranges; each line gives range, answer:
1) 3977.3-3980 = 11.2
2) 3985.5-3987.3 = 12.5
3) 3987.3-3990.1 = 12.7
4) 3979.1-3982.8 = 11.5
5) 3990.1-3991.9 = 12.4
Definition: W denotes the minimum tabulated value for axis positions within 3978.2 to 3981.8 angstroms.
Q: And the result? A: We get 11.2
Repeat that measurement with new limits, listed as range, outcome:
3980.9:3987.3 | 11.5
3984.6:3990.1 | 12.3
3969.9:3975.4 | 11.9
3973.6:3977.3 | 11.4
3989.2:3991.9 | 12.4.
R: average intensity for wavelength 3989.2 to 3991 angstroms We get 12.5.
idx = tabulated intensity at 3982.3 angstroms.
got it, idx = 11.7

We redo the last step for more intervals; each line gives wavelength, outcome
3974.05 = 12.2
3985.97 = 12.4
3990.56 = 12.5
